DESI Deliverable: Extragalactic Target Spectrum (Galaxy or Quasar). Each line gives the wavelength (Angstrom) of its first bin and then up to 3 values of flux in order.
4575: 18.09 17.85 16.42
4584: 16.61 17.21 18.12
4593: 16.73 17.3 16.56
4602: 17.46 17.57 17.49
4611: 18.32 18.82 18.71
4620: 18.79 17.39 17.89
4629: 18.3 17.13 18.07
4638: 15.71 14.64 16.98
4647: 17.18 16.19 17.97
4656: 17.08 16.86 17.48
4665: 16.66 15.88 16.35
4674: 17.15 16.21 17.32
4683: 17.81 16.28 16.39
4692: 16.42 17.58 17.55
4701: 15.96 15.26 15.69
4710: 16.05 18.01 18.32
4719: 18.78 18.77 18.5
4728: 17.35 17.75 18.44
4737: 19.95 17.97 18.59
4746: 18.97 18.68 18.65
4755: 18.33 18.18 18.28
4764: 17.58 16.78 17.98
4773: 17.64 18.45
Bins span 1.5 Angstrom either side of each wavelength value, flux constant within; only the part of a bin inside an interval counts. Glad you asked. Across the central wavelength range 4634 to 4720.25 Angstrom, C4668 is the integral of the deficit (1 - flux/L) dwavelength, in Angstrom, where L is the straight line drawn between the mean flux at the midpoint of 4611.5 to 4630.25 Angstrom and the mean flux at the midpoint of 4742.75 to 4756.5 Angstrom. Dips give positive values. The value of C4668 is 7.7 Angstrom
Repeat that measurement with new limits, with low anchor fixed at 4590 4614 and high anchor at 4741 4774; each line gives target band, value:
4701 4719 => 1.2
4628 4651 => 1.2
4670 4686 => 0.8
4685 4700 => 0.9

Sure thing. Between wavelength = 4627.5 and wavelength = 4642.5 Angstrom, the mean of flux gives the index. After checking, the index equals 16.8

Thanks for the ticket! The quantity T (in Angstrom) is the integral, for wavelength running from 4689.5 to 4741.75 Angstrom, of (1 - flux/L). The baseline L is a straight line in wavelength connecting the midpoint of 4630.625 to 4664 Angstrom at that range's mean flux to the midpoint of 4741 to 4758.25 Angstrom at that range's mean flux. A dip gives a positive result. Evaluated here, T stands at 1.4 Angstrom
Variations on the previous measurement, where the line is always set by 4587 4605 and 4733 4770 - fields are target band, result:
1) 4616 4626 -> -0.4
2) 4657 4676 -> 1.1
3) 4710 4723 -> -0.1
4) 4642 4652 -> 0.5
